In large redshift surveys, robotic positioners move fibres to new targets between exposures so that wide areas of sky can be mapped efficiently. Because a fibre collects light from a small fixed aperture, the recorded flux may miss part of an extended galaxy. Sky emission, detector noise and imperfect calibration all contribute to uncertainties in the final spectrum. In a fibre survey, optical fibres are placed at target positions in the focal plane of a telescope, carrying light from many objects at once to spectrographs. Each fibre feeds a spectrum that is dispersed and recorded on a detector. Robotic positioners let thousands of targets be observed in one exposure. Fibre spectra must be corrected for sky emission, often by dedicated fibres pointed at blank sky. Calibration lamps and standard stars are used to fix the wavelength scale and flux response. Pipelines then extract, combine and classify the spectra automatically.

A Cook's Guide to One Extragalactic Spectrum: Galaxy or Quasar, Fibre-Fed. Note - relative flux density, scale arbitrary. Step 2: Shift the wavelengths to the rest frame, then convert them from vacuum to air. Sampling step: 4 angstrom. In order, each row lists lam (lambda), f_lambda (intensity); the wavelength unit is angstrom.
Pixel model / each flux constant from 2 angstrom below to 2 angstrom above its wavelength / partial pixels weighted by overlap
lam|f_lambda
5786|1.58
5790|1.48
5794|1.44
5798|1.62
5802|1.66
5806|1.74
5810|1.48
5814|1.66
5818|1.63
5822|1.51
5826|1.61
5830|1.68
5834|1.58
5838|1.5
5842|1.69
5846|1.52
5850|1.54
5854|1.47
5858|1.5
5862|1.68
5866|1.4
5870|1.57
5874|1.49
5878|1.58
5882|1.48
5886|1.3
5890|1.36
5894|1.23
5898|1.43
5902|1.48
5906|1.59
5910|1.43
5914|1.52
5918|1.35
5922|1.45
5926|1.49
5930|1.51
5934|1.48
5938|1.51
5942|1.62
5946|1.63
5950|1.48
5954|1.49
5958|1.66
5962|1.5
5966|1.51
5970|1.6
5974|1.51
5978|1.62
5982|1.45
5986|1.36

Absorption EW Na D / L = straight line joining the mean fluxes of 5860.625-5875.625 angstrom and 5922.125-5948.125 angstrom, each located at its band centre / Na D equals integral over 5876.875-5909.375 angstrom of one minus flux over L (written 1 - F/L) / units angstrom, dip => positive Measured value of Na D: 2.2 angstrom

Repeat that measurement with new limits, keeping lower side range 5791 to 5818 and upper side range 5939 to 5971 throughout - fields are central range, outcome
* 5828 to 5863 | 0.4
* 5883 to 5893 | 1.5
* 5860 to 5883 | 0.6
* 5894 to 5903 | 1.0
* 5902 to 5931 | 1.7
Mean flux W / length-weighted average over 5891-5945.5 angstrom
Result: 1.47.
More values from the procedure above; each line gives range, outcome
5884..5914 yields 1.41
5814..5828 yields 1.59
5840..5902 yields 1.48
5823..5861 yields 1.57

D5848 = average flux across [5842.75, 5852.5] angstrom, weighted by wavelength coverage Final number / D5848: 1.55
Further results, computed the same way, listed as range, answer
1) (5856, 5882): 1.53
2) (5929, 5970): 1.54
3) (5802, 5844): 1.61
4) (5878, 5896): 1.37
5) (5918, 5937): 1.47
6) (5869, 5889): 1.47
